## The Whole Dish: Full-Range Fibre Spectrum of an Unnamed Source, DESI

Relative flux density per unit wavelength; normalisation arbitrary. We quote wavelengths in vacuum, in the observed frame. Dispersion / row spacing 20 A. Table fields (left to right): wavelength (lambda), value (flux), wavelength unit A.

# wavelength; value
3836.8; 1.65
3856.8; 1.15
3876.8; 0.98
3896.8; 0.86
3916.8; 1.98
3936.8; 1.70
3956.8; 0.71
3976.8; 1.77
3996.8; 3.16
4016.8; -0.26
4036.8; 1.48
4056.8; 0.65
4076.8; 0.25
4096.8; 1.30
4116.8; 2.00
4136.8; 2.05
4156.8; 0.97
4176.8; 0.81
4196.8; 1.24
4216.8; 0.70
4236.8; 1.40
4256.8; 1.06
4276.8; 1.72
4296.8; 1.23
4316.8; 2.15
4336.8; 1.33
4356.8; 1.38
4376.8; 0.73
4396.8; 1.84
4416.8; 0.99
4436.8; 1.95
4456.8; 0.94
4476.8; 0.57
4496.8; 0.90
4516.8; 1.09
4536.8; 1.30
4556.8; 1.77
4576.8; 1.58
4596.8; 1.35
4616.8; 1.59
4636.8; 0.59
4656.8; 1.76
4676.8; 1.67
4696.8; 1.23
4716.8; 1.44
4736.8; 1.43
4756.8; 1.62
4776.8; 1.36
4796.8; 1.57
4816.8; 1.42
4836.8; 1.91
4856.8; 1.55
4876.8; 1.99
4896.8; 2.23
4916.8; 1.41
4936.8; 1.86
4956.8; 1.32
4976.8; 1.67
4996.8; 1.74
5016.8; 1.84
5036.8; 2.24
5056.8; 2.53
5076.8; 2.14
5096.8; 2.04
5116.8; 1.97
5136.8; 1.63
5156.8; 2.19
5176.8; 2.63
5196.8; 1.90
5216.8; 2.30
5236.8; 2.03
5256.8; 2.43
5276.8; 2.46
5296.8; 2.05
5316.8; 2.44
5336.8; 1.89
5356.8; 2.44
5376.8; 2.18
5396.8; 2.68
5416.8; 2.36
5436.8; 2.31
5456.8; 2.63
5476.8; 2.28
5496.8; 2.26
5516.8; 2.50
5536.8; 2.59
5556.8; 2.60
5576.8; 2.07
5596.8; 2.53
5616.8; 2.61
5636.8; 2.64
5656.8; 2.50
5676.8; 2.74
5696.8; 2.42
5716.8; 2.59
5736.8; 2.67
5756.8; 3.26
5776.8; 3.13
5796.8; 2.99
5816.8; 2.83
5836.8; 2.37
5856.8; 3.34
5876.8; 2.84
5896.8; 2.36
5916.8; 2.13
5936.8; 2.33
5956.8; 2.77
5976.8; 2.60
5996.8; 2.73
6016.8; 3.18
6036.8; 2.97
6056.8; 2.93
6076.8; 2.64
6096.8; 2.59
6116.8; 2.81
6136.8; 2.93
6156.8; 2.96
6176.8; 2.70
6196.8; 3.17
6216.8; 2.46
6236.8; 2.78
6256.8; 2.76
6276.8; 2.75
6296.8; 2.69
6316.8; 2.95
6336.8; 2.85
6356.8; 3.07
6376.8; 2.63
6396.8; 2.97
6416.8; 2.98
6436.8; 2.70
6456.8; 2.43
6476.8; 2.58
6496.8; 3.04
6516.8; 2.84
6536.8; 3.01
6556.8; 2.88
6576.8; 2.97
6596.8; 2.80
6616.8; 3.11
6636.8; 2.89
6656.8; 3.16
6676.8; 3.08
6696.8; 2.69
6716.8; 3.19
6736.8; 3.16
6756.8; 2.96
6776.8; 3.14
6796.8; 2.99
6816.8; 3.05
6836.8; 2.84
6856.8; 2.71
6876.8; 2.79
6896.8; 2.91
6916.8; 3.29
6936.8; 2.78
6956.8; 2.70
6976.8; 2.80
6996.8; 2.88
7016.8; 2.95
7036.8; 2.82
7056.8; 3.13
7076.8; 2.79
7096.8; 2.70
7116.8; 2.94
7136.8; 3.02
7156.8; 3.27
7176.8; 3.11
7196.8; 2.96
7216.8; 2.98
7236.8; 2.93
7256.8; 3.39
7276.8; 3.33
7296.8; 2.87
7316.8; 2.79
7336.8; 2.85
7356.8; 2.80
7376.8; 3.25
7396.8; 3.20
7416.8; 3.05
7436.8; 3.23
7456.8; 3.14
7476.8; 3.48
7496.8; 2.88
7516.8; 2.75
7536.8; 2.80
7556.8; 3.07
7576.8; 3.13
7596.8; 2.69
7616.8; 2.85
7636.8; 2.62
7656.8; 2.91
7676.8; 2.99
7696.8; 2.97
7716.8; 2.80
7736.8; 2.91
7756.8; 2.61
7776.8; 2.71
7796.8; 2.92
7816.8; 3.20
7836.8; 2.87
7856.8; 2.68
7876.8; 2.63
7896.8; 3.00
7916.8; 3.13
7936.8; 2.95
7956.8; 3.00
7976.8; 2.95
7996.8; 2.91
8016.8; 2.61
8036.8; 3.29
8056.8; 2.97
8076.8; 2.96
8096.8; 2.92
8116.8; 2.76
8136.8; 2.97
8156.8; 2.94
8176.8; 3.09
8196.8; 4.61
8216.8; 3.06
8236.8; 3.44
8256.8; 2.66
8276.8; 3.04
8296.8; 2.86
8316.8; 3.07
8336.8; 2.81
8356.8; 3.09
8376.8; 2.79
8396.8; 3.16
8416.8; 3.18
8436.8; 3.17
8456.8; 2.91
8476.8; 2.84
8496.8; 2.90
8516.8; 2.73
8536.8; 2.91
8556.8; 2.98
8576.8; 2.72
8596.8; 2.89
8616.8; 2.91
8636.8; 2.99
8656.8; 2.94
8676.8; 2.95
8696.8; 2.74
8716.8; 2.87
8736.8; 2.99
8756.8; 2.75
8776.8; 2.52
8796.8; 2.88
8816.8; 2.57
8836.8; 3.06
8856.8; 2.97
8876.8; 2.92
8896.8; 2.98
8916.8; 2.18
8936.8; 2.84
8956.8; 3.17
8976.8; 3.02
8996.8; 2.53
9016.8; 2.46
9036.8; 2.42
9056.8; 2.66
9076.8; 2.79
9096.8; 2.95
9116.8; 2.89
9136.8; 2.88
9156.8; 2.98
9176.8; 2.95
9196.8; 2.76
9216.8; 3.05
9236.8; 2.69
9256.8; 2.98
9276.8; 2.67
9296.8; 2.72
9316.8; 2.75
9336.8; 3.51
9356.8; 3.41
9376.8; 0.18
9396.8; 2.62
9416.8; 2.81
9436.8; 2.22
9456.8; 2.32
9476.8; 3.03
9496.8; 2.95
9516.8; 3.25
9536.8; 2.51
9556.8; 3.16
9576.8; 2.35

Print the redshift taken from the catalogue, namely 0.250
